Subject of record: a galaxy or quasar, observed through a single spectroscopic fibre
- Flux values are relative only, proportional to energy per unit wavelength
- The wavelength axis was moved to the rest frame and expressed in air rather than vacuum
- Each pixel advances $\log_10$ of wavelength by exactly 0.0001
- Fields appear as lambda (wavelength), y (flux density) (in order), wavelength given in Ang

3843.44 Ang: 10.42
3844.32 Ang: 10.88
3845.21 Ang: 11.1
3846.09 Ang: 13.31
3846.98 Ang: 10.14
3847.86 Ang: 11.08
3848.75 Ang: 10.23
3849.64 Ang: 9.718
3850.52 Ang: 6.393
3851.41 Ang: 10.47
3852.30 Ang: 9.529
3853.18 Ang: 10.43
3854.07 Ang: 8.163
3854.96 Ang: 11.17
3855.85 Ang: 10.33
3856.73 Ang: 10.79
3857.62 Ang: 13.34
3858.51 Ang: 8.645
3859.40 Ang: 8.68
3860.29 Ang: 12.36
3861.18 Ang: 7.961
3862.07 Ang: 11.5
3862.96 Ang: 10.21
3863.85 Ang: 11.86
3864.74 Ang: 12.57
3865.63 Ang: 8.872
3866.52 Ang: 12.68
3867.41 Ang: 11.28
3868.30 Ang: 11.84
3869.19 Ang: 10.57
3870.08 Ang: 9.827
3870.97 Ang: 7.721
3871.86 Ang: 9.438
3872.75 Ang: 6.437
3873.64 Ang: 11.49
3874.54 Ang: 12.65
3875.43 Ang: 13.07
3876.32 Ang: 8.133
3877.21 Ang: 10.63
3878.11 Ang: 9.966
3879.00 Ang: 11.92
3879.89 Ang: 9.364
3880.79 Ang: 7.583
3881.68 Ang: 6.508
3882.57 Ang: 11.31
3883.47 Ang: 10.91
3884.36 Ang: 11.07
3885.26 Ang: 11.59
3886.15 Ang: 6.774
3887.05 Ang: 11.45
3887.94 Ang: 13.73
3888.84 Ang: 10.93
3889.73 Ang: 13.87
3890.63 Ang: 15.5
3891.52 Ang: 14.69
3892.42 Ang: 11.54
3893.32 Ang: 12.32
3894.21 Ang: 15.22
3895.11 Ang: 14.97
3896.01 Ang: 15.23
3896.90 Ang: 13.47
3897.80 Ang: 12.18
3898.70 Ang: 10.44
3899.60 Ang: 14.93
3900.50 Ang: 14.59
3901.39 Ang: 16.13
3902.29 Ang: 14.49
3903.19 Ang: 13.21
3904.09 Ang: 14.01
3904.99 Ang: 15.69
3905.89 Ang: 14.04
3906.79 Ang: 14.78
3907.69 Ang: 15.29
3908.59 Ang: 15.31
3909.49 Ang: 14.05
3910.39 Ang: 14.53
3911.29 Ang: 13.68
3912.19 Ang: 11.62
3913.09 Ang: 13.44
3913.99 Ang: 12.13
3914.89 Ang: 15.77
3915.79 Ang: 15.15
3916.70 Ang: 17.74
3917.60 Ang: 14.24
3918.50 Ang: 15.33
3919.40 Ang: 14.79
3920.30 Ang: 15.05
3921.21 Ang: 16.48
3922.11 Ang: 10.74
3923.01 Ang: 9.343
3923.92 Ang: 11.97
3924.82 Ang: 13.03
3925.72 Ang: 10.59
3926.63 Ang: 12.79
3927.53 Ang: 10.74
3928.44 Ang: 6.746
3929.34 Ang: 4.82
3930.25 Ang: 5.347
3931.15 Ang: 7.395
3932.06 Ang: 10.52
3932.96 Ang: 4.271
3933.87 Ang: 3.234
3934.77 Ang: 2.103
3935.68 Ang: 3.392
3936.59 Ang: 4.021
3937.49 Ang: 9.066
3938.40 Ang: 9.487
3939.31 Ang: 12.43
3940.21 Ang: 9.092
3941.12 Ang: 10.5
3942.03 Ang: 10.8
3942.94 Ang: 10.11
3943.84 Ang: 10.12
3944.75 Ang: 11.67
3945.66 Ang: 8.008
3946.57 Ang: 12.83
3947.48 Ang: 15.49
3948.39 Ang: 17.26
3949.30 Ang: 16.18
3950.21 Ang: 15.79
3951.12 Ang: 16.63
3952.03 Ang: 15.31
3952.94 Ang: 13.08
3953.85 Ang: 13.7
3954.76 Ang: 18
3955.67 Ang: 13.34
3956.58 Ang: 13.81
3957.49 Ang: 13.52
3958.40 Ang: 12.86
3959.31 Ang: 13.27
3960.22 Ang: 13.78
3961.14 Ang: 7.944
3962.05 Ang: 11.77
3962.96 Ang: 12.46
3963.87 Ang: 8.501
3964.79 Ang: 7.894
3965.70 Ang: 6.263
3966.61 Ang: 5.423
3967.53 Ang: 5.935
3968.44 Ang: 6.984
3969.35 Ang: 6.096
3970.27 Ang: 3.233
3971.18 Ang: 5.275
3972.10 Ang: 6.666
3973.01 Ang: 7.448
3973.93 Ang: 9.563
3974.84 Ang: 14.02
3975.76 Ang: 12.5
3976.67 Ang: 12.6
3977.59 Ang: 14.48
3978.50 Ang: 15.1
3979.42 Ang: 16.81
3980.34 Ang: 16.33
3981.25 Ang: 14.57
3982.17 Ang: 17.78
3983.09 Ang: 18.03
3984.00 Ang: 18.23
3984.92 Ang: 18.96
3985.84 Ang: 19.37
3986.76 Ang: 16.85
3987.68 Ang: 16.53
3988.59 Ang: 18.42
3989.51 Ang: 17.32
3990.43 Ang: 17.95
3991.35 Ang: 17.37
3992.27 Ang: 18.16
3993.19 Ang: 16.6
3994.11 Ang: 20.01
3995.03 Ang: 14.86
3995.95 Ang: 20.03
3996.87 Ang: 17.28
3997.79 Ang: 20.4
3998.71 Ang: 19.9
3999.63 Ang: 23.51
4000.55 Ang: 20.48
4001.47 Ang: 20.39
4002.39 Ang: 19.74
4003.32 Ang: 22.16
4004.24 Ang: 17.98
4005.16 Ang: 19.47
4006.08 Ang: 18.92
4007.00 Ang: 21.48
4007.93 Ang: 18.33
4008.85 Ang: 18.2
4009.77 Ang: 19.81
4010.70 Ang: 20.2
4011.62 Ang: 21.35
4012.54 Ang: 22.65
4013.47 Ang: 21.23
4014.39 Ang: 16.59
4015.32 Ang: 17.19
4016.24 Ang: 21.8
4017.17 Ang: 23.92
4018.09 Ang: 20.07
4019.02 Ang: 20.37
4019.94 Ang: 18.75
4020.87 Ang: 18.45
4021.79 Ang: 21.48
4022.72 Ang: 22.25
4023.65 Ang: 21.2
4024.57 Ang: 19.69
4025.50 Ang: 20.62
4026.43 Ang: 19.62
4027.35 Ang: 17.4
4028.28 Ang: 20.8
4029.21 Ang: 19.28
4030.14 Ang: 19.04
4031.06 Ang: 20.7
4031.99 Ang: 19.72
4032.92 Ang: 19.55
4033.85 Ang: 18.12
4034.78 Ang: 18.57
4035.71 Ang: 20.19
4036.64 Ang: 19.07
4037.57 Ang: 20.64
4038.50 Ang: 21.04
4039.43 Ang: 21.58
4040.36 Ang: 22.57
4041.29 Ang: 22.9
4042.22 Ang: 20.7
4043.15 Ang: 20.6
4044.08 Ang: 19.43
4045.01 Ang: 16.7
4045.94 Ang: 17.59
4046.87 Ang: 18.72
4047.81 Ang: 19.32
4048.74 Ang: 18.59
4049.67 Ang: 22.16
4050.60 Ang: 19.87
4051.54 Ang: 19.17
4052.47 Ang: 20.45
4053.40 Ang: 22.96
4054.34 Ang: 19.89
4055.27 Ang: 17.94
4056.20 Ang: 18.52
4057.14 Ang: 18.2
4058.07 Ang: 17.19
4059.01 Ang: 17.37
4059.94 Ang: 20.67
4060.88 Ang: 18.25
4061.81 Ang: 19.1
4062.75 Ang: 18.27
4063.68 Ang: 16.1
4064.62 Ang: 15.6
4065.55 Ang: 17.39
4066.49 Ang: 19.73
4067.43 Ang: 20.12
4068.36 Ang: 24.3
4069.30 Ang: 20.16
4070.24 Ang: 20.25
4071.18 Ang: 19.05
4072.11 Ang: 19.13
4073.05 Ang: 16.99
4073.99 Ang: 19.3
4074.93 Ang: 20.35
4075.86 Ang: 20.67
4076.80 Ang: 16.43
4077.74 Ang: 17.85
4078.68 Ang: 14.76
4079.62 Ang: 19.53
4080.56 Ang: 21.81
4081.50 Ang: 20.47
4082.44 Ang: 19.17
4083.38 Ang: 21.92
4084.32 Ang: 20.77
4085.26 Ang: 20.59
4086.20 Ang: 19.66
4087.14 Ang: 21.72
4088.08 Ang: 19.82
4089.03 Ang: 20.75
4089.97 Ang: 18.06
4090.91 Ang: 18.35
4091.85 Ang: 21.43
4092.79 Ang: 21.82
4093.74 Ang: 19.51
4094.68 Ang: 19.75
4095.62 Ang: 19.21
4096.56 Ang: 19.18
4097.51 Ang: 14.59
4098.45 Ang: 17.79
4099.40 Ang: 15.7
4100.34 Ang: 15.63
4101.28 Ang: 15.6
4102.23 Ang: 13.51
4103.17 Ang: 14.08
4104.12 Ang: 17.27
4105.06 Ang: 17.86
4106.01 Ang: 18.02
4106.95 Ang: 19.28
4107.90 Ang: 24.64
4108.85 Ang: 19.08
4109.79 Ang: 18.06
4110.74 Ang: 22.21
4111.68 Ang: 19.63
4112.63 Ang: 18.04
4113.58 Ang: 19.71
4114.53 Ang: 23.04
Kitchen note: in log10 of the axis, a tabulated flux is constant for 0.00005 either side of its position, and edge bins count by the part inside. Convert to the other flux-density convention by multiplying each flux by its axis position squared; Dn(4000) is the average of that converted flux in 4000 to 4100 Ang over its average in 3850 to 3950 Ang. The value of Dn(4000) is 1.9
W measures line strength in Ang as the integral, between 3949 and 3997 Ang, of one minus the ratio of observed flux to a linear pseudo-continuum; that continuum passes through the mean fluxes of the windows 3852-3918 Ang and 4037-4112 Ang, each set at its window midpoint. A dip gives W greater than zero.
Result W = 5.71 Ang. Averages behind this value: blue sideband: 12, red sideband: 19.2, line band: 13.6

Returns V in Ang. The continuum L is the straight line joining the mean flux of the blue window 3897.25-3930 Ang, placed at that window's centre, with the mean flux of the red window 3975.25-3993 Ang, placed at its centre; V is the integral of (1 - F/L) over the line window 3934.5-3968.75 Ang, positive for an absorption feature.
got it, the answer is 9.1 Ang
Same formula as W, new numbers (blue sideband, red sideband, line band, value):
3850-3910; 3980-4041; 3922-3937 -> 7.1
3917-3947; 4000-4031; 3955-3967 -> 2.0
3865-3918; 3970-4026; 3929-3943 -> 7.1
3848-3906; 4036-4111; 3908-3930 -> 0.2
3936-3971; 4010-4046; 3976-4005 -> -4.5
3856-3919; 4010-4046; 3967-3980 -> 5.6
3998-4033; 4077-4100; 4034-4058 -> -0.1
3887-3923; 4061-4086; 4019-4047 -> -3.0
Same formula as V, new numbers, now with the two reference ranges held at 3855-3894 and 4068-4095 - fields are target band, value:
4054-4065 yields 0.4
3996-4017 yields -4.4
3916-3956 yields 6.7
